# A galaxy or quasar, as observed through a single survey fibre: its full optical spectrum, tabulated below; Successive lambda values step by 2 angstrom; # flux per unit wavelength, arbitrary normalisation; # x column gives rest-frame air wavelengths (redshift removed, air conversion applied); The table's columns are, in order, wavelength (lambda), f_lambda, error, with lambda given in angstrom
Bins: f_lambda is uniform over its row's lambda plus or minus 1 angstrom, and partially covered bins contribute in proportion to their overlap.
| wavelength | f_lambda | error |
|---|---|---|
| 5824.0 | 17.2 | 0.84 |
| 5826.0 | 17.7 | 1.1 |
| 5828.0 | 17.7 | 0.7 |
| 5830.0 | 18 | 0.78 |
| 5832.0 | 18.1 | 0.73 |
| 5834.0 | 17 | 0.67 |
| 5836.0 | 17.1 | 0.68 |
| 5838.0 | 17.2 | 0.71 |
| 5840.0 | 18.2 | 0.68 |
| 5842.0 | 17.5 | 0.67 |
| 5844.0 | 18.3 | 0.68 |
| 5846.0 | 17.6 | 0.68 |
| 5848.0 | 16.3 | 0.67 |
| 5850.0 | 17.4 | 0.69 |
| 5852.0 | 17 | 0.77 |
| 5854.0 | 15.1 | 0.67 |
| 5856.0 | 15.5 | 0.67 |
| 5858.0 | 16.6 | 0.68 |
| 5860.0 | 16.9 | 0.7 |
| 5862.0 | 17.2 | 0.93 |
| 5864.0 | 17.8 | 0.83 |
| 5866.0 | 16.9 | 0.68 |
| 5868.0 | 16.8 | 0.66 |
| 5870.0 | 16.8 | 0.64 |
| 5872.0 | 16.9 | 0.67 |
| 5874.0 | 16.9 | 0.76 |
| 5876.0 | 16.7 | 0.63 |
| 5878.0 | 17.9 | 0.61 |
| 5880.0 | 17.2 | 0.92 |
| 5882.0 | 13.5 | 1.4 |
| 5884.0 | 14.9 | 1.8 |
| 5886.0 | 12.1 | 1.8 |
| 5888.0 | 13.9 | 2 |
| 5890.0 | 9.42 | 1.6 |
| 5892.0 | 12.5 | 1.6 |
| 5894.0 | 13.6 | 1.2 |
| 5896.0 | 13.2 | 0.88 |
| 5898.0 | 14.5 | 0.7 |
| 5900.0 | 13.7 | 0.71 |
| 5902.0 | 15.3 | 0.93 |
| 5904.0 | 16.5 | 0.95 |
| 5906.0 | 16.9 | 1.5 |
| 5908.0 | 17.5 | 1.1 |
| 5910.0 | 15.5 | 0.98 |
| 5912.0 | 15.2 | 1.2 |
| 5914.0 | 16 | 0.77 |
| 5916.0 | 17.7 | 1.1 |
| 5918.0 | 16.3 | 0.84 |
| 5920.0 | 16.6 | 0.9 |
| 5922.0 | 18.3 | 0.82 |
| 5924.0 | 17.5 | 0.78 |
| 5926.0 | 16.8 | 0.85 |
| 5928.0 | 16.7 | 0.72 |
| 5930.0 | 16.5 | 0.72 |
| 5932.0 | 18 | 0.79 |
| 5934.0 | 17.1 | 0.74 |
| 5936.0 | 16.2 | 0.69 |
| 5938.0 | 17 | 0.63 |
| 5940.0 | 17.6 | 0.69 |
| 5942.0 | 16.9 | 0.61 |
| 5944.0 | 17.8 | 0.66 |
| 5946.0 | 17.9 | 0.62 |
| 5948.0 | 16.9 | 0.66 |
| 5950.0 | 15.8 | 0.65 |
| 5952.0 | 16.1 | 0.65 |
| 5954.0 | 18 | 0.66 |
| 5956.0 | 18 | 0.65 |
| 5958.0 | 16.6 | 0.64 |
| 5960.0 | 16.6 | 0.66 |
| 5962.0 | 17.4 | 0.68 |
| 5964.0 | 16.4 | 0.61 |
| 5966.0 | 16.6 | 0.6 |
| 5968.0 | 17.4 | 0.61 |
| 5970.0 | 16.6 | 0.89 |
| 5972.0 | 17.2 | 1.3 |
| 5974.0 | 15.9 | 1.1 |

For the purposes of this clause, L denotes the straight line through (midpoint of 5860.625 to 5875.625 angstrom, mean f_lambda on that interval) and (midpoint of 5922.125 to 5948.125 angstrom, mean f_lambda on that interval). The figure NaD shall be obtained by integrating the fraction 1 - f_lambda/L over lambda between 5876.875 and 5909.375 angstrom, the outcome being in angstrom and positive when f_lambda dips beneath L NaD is 4.8 angstrom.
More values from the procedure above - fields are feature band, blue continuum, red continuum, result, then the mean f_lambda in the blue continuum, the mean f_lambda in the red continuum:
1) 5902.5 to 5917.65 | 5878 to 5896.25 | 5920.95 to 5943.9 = -1.0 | 13.6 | 17.2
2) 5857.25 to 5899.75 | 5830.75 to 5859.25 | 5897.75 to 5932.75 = 3.7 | 17.1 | 16.4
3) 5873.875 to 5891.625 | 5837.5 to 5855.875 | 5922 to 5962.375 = 2.7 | 17.1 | 17.1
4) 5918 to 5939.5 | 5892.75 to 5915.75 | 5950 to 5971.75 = -1.4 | 15.3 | 16.9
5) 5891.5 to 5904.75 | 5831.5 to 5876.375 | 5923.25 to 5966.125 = 2.2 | 17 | 17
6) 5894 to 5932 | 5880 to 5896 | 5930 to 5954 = -3.0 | 13.1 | 17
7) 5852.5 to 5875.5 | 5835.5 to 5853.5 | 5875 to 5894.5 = -1.3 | 17.3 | 14.2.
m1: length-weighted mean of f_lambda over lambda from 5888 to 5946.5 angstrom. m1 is 16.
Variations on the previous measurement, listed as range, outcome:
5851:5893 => 15.6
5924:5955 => 17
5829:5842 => 17.6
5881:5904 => 13.5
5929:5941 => 17.1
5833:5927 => 16.1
